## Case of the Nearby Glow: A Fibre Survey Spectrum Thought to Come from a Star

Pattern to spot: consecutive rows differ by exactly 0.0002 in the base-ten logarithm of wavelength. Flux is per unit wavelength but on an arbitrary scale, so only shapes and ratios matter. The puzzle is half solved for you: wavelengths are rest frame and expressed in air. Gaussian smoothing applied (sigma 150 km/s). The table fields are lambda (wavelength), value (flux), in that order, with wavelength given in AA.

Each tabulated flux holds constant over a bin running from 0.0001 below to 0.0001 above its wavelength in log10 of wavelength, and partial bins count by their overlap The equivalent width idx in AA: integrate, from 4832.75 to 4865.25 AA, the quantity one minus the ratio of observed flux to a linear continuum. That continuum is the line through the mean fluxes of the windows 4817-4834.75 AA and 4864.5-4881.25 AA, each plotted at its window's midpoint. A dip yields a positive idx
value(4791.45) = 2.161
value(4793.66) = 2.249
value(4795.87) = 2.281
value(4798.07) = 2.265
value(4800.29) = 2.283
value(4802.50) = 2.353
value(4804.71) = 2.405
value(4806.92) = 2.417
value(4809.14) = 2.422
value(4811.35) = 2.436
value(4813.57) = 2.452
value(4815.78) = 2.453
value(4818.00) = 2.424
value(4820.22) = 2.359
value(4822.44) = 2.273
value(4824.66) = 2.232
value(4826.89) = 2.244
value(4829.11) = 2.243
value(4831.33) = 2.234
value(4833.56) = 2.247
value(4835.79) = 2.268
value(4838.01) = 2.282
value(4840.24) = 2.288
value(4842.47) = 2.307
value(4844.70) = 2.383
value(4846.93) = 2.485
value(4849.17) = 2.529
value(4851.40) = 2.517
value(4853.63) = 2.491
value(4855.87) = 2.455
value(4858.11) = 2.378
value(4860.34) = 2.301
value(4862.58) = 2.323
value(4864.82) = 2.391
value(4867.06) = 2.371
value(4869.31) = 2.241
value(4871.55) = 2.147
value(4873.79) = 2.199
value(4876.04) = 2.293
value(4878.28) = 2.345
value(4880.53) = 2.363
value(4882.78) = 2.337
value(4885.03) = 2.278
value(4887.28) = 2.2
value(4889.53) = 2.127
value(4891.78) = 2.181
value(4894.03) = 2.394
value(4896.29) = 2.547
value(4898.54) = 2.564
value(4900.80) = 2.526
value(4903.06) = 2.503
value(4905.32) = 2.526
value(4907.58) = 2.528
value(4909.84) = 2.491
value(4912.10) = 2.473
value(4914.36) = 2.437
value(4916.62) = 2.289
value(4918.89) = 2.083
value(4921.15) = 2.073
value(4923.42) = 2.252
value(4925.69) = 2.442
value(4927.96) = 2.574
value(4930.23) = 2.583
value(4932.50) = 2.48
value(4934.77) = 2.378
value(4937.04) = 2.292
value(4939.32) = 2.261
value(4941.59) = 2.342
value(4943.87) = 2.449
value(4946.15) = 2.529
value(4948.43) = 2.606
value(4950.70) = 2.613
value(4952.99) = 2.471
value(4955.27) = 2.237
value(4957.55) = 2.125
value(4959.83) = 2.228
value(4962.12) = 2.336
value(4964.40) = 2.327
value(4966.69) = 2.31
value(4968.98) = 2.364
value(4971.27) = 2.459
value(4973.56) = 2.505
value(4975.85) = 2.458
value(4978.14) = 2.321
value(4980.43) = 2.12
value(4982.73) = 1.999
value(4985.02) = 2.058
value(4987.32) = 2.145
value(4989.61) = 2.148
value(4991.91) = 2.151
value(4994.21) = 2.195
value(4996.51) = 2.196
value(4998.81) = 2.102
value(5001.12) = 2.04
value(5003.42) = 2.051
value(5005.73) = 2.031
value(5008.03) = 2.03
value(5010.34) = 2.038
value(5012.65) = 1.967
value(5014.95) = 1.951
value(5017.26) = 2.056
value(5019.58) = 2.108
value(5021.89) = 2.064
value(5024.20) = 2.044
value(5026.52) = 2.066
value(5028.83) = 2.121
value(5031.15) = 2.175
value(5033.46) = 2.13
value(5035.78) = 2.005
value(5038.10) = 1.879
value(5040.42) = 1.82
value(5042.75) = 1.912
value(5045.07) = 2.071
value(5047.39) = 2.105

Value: -1.3 AA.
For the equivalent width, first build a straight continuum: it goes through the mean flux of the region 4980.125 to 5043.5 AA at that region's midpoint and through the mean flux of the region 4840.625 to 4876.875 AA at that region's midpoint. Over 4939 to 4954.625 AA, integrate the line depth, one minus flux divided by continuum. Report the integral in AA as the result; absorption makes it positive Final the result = -2.0 AA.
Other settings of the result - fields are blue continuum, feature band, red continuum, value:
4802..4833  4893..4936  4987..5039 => -4.2 AA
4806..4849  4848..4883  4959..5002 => -0.6 AA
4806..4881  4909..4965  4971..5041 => -4.2 AA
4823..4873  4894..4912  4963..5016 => -1.9 AA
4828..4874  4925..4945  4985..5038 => -2.0 AA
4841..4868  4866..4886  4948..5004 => 0.8 AA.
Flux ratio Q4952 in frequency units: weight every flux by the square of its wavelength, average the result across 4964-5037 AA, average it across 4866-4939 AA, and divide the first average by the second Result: 0.9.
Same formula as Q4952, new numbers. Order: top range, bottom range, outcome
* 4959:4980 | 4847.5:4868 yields 1.02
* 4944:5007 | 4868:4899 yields 1.02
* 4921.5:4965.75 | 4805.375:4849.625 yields 1.07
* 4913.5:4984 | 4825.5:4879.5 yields 1.05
